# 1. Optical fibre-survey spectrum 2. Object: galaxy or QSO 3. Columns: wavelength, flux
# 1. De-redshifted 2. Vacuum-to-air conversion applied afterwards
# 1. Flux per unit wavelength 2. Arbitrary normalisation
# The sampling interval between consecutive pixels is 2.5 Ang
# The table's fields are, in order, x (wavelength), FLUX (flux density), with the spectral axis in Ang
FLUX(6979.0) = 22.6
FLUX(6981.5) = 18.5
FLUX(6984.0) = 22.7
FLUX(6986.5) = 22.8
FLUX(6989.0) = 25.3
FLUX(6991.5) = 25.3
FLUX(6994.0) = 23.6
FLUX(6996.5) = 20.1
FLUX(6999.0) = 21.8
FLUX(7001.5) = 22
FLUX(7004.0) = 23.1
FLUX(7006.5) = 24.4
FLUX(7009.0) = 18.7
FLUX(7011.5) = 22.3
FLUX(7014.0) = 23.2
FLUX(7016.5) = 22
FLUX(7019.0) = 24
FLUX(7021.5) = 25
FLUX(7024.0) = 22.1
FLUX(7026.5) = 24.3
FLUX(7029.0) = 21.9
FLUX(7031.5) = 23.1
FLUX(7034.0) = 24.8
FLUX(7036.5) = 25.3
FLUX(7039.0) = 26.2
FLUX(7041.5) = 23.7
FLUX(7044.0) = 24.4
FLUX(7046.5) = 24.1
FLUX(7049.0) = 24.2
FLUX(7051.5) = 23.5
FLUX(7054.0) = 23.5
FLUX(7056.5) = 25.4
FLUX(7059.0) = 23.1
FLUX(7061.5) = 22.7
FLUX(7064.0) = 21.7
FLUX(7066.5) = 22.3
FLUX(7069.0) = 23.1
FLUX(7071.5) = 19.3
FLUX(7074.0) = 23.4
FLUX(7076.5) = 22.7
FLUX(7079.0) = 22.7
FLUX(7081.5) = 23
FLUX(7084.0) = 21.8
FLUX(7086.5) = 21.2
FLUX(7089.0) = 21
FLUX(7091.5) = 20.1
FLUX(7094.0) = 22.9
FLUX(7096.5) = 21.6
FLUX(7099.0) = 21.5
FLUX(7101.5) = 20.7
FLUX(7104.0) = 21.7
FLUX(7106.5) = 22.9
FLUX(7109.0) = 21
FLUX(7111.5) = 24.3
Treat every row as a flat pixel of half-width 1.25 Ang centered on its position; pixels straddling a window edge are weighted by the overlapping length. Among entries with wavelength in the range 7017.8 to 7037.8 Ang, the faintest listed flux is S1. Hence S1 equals 21.9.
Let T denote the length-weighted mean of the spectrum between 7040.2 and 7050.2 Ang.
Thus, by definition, 24.1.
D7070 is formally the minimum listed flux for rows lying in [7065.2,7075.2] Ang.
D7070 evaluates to 19.3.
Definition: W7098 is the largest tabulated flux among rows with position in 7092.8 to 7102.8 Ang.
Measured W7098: 22.9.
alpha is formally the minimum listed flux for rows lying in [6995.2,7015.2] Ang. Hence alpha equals 18.7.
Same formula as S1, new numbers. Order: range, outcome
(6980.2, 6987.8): 18.5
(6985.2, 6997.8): 20.1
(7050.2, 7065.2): 21.7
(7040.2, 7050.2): 23.7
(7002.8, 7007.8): 23.1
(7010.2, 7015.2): 22.3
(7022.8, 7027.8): 22.1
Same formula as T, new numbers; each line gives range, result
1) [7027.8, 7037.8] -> 23.8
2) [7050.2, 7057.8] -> 24.1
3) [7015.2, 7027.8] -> 23.5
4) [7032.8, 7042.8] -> 25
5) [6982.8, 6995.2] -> 23.9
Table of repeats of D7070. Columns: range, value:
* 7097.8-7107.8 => 20.7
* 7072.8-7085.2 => 21.8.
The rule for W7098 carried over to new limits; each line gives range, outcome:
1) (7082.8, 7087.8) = 21.8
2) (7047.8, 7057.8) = 25.4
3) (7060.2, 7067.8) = 22.7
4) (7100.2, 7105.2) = 21.7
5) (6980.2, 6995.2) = 25.3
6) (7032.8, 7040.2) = 26.2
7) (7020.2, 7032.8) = 25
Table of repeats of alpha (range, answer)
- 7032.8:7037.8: 24.8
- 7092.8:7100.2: 21.5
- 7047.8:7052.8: 23.5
